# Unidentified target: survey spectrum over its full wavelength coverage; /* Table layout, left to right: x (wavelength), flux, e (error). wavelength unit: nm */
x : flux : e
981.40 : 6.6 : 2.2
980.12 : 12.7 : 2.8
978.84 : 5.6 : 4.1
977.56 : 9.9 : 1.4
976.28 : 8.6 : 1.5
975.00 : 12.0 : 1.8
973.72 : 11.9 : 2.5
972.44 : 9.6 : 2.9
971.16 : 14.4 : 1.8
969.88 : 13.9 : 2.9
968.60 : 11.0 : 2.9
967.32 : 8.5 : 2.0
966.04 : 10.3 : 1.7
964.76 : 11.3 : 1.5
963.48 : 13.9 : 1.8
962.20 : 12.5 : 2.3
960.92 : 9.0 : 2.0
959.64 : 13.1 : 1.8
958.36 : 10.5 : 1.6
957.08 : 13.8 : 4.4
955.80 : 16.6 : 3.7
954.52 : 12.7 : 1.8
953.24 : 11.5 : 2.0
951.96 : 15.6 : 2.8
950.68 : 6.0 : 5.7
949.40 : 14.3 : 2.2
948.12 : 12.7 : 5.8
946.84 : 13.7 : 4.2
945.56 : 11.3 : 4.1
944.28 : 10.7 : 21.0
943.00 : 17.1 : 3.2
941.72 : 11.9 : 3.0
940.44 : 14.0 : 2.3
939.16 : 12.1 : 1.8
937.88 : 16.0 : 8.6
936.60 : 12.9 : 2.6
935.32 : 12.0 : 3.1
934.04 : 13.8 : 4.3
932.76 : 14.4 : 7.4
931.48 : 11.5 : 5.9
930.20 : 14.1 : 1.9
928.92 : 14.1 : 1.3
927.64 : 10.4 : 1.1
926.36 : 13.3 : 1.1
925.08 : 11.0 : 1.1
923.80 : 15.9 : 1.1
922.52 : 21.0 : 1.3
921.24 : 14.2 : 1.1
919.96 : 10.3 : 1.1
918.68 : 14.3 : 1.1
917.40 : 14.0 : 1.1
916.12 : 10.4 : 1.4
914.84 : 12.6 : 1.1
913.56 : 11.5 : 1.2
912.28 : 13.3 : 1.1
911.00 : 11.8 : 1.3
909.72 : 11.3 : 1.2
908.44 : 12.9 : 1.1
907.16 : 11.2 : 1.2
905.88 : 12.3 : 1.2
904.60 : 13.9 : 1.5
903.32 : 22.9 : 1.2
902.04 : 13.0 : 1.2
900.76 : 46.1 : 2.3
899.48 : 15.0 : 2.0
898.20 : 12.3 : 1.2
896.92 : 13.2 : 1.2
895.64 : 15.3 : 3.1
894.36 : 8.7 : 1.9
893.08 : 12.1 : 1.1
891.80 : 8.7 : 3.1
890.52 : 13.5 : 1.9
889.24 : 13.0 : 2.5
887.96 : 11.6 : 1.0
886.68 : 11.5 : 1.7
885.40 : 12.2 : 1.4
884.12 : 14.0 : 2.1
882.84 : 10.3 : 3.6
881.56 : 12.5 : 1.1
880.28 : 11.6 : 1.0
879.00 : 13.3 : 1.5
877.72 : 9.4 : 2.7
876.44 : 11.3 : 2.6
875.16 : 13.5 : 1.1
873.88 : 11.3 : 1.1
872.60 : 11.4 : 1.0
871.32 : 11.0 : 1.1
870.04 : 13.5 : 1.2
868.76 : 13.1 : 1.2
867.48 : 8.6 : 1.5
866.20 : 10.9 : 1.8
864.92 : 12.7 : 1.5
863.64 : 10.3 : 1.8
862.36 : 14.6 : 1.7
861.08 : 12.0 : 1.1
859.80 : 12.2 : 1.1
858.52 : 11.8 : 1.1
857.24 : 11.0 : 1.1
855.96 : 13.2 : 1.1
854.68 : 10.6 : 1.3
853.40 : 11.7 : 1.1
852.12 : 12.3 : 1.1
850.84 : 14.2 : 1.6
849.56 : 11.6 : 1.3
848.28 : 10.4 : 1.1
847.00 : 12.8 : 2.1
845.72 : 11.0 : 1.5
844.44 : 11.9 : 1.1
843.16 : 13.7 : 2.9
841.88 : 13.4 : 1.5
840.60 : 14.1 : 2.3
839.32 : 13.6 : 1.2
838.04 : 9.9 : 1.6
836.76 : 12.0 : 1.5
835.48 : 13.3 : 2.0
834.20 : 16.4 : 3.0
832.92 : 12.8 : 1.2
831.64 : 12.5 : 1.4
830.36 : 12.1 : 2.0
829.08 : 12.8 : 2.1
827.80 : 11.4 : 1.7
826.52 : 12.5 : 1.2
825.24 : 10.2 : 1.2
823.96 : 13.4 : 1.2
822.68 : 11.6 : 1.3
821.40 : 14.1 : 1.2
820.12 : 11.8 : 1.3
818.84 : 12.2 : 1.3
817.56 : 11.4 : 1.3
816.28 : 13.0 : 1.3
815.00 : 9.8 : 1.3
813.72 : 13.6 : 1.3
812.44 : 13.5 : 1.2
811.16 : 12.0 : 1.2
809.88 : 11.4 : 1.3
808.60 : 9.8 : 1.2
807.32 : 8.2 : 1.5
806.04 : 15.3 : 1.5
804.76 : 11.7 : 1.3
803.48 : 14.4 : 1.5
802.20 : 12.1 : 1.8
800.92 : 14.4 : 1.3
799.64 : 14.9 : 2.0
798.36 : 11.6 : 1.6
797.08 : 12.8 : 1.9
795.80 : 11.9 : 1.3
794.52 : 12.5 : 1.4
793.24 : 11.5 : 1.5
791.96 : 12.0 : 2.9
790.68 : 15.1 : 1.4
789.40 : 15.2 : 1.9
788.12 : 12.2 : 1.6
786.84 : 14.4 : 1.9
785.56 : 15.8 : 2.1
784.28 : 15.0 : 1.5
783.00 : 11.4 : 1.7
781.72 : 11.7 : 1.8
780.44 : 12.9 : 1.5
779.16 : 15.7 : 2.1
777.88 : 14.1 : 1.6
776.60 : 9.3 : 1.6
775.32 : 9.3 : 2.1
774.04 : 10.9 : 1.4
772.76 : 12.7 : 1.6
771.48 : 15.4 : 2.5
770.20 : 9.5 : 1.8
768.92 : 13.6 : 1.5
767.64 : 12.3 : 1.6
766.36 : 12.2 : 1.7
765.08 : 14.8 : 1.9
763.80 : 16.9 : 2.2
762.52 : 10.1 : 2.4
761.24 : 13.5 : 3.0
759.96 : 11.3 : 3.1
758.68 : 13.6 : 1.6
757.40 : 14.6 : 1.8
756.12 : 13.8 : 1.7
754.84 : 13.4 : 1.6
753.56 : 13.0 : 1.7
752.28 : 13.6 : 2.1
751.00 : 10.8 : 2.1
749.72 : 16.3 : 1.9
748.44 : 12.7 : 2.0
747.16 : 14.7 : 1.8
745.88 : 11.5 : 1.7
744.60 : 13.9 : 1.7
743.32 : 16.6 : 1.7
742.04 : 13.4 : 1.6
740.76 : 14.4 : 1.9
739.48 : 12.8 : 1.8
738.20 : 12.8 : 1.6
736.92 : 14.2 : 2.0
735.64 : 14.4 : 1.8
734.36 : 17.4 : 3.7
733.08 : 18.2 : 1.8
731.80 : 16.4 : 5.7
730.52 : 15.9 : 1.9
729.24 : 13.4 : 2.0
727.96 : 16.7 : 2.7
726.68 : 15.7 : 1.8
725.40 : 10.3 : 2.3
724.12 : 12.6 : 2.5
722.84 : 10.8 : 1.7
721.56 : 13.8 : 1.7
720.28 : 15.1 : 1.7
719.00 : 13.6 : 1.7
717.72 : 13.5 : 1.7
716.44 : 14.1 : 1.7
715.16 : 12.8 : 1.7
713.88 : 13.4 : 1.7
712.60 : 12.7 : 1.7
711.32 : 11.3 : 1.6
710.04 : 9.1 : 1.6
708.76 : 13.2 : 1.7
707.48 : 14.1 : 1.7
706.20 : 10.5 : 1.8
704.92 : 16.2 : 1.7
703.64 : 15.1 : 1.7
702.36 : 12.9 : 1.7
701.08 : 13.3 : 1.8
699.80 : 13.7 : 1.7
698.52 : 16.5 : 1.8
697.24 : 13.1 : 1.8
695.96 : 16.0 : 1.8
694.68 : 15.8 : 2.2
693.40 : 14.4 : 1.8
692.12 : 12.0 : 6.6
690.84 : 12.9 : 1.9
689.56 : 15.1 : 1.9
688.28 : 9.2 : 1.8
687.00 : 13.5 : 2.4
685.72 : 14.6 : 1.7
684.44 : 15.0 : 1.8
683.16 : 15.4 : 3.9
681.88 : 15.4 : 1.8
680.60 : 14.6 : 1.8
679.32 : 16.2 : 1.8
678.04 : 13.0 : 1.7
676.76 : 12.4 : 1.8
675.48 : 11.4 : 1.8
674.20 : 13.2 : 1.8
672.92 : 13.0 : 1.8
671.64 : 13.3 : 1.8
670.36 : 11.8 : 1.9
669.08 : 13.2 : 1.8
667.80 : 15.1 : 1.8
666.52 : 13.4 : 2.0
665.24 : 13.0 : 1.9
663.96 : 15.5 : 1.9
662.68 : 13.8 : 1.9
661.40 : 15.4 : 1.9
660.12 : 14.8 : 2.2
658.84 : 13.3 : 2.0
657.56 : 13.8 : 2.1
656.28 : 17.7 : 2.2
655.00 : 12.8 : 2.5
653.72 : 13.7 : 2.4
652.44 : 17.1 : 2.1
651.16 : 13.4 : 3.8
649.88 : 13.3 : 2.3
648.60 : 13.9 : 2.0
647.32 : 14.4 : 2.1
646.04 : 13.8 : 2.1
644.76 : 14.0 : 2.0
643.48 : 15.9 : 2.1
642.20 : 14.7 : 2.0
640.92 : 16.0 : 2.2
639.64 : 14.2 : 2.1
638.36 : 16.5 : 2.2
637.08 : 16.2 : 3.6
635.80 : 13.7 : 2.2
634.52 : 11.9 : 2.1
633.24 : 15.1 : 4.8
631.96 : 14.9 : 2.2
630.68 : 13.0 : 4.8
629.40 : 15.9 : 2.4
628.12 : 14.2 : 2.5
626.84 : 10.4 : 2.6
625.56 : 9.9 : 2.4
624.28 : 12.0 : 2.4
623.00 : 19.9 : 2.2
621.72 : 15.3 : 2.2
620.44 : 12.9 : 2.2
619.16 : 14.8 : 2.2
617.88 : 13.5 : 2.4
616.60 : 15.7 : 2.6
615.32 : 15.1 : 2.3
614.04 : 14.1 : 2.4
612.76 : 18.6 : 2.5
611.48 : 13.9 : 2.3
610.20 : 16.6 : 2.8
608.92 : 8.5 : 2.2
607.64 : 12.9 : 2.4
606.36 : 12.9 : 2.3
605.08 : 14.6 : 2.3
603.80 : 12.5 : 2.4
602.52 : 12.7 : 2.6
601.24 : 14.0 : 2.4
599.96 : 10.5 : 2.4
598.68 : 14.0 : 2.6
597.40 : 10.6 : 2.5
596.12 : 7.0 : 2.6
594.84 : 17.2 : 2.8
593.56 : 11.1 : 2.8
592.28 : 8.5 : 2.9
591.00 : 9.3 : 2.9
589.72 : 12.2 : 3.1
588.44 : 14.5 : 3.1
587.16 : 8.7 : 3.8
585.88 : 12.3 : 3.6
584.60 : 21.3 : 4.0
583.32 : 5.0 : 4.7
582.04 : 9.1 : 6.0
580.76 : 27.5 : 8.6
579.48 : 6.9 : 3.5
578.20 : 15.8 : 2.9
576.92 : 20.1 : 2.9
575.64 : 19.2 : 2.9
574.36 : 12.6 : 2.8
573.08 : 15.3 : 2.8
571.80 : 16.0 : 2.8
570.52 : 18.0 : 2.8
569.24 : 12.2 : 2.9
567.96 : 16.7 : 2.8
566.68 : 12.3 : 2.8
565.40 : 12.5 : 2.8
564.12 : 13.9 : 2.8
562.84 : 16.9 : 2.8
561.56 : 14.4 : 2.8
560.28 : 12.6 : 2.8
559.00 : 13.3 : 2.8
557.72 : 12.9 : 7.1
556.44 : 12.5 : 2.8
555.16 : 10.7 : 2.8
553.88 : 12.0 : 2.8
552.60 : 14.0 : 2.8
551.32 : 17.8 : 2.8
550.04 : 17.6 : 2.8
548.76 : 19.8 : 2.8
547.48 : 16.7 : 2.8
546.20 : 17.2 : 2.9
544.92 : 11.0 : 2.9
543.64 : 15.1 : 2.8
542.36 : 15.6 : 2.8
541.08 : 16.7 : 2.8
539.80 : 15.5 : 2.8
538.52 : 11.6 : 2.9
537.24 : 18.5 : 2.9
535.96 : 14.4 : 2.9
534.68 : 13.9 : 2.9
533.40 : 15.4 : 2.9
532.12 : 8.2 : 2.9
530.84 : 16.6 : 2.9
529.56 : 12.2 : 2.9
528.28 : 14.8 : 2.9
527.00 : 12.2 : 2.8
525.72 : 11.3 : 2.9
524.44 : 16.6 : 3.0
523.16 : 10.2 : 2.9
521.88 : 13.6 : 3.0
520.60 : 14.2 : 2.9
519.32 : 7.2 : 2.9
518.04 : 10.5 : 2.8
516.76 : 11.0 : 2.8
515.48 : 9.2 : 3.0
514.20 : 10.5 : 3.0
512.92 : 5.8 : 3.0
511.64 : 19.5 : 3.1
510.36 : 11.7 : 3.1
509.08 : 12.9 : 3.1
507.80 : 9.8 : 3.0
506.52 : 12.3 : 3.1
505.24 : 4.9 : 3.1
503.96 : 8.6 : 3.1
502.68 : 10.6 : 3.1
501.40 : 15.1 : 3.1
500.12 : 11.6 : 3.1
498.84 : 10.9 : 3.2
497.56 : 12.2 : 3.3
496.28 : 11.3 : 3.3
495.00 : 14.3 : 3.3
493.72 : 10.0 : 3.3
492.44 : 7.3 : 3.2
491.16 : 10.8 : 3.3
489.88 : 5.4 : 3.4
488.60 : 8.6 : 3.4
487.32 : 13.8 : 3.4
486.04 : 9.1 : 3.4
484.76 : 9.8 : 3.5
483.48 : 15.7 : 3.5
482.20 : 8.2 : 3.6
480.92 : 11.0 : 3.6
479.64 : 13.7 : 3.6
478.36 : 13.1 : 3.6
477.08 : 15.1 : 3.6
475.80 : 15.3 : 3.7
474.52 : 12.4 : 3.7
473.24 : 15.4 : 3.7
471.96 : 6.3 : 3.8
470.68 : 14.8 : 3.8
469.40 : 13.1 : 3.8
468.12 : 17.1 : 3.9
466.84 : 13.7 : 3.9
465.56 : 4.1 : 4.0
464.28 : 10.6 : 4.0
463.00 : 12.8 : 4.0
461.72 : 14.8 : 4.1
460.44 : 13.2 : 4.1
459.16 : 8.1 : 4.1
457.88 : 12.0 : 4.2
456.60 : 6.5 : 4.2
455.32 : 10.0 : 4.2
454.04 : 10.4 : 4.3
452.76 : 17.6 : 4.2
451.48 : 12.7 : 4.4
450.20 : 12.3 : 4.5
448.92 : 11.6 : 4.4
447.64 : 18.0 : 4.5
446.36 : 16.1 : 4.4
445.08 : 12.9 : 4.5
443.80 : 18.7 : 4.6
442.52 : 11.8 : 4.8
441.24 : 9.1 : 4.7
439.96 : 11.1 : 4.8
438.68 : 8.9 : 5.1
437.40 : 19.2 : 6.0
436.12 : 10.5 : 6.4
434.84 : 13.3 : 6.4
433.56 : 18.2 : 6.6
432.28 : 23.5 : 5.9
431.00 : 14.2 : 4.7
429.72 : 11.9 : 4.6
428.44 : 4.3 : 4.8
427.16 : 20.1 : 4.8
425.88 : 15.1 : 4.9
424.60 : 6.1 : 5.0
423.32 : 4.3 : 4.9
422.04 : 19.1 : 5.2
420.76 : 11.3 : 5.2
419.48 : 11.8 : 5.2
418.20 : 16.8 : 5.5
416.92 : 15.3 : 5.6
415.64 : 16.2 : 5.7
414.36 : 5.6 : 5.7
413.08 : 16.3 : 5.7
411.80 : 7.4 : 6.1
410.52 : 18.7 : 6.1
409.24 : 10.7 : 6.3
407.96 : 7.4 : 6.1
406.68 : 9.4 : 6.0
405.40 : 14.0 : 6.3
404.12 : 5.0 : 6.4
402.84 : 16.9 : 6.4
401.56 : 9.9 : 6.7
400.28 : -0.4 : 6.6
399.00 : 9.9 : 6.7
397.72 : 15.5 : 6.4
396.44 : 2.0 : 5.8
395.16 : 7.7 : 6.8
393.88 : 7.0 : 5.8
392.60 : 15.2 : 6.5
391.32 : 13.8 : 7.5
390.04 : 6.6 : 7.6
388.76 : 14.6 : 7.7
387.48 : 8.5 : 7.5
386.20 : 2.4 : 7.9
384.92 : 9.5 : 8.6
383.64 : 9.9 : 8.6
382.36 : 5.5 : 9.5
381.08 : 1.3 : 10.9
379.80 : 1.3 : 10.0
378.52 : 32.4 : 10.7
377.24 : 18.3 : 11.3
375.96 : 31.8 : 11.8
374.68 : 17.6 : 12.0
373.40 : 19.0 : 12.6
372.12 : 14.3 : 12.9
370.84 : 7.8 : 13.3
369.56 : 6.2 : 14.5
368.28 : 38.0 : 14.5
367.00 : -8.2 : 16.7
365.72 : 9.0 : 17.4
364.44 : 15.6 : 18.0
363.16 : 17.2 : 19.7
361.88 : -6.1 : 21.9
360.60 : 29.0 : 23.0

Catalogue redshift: 0.37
